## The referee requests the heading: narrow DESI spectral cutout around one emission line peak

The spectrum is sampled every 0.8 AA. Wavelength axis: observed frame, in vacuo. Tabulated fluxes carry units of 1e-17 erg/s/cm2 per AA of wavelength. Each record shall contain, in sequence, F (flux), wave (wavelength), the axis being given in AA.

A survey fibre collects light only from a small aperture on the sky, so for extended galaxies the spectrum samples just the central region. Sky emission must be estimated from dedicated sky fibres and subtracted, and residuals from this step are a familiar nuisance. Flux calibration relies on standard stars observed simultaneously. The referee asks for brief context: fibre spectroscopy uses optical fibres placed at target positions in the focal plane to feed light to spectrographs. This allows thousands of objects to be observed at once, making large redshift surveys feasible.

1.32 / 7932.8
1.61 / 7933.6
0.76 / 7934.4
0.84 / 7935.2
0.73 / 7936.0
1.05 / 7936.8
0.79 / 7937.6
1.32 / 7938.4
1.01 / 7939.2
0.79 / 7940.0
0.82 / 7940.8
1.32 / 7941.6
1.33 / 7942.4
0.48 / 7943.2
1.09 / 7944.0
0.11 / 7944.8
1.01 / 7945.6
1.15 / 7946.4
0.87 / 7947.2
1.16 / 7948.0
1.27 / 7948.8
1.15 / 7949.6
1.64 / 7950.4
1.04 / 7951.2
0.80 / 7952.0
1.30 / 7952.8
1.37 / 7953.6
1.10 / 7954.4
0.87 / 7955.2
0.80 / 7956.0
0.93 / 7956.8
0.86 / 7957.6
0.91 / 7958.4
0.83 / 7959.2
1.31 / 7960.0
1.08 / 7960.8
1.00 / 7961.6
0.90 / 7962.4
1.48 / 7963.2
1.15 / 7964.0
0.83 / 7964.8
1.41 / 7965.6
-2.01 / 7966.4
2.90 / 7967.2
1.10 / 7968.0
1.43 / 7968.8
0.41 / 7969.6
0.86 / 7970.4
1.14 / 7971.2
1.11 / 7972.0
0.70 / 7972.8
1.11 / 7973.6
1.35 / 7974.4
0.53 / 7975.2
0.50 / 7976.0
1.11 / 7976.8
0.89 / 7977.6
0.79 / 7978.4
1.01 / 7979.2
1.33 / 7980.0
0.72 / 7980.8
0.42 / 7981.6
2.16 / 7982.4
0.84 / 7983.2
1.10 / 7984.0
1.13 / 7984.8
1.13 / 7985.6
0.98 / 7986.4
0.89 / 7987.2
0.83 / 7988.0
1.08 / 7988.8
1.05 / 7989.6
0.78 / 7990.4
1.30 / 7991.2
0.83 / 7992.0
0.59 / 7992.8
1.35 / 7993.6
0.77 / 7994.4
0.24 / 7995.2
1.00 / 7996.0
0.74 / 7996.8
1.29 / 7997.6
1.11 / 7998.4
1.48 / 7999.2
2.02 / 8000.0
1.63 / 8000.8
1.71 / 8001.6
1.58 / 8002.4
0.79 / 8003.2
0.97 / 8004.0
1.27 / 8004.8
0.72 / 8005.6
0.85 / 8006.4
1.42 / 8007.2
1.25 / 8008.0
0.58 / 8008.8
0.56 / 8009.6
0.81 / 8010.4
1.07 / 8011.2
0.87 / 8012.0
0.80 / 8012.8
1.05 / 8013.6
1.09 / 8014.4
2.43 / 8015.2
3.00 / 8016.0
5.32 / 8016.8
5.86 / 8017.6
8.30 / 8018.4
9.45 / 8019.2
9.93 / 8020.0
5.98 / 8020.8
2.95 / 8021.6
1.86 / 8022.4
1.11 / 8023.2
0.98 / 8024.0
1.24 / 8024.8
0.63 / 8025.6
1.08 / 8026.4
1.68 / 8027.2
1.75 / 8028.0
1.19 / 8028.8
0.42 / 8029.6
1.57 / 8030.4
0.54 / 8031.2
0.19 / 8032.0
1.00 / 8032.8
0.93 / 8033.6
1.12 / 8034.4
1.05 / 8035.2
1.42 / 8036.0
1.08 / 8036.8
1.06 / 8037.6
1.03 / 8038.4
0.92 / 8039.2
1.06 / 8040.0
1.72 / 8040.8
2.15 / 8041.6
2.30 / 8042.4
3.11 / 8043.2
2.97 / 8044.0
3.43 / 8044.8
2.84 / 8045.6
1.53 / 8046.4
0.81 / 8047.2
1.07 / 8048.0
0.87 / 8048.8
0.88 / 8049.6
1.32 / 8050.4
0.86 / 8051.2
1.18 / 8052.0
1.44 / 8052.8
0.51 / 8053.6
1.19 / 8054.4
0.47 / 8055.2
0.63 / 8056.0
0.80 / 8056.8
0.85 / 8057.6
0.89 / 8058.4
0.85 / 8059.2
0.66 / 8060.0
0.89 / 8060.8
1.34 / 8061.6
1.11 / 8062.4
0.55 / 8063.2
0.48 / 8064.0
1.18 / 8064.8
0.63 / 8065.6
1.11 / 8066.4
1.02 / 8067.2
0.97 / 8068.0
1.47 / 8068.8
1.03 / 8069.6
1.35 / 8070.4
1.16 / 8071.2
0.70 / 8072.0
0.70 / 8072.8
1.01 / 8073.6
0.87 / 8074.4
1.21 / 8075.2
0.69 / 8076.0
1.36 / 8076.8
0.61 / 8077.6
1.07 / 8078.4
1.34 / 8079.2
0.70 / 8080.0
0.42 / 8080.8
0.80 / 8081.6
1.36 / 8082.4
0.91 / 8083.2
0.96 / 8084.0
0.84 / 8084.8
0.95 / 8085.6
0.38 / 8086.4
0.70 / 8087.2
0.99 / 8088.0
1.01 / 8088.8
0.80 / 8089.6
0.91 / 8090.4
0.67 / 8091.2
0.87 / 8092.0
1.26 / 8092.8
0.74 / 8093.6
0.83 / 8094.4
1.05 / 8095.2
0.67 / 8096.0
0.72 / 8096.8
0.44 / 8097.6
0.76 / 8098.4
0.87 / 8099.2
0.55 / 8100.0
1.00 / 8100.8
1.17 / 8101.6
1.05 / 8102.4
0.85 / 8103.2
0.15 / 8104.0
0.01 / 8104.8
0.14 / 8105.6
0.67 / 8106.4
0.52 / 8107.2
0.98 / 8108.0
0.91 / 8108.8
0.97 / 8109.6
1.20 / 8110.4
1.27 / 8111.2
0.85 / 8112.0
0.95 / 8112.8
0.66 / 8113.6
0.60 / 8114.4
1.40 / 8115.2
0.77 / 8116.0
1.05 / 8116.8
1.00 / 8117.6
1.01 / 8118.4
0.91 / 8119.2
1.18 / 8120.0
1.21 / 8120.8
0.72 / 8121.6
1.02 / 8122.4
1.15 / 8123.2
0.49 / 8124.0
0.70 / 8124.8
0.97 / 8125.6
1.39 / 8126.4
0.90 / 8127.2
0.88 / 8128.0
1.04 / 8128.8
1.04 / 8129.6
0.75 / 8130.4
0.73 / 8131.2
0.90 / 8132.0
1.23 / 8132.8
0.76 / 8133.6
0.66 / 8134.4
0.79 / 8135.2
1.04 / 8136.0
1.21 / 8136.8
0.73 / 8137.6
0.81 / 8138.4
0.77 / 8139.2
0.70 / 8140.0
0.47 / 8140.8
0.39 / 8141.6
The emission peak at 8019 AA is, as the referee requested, H-alpha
